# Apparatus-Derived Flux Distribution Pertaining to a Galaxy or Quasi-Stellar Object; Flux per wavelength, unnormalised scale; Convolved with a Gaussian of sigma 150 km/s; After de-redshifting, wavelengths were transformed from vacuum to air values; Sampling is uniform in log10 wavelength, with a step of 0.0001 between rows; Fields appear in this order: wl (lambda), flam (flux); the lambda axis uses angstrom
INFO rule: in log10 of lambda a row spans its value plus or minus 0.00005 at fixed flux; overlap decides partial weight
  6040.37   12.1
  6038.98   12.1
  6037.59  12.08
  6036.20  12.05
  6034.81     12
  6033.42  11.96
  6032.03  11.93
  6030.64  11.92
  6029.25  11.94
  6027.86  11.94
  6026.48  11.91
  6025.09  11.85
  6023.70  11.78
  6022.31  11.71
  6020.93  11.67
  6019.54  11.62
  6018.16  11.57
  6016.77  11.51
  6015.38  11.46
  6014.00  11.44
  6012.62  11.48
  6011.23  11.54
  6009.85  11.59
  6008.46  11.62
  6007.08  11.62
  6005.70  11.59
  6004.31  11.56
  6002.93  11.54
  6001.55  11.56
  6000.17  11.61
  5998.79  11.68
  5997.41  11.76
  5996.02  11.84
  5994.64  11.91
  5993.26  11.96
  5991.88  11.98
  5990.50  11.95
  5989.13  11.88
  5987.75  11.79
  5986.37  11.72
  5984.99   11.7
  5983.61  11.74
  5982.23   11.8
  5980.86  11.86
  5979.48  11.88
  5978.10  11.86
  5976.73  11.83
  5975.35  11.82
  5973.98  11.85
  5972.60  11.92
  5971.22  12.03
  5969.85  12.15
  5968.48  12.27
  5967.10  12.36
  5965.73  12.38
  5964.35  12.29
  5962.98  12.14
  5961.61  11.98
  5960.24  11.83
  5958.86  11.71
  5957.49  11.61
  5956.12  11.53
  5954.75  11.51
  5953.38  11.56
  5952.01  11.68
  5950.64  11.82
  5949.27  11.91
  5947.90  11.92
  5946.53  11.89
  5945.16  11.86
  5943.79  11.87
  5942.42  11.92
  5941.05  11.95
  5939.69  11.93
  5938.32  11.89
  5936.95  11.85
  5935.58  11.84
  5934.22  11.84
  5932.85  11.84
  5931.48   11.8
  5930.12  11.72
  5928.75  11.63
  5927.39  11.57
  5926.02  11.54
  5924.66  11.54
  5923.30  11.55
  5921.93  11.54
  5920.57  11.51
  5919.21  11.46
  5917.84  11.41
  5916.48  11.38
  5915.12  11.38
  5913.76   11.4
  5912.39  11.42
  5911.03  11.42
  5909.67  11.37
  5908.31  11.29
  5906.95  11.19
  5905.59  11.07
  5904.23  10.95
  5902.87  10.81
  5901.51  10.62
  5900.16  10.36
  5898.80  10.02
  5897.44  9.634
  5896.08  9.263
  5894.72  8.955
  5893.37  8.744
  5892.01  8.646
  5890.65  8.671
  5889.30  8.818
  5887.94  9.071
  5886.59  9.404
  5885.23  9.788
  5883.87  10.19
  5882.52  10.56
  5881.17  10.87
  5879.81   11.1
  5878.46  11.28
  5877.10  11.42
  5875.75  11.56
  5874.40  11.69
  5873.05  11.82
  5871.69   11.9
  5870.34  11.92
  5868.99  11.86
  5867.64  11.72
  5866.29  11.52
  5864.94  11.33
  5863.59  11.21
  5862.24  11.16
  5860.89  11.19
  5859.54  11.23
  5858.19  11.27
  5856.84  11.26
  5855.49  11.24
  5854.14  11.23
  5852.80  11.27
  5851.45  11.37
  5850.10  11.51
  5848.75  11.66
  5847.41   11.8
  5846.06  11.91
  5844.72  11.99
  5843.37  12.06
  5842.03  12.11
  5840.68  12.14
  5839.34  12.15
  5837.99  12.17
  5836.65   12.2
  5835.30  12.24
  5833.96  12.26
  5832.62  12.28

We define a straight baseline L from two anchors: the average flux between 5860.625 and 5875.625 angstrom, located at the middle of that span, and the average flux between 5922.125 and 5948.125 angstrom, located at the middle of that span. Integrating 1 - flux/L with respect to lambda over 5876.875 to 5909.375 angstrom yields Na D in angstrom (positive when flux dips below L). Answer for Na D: 4.3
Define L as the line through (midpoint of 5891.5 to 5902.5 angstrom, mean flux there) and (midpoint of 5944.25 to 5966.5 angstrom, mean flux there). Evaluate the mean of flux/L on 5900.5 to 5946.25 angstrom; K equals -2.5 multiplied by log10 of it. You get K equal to -0.09 mag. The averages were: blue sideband 9.58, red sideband 11.9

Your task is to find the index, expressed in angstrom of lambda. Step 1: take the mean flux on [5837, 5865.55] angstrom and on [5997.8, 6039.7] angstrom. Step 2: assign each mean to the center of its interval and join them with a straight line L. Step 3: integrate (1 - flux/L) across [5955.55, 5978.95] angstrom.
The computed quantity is -0.6 angstrom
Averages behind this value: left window 11.6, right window 11.7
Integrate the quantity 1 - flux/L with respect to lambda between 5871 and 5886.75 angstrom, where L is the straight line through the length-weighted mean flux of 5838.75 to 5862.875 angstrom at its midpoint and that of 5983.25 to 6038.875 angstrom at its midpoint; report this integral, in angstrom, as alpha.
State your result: 0.81 angstrom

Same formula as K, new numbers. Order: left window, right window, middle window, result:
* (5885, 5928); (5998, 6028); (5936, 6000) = -0.07 mag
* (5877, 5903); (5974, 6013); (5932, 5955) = -0.10 mag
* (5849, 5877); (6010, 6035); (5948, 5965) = -0.02 mag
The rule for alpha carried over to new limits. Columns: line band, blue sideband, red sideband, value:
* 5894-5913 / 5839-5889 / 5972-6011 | 1.4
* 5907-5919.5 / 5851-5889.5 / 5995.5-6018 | -0.2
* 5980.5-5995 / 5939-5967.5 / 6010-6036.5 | 0.0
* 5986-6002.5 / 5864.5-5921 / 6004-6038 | -0.4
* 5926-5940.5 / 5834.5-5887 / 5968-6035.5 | -0.2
